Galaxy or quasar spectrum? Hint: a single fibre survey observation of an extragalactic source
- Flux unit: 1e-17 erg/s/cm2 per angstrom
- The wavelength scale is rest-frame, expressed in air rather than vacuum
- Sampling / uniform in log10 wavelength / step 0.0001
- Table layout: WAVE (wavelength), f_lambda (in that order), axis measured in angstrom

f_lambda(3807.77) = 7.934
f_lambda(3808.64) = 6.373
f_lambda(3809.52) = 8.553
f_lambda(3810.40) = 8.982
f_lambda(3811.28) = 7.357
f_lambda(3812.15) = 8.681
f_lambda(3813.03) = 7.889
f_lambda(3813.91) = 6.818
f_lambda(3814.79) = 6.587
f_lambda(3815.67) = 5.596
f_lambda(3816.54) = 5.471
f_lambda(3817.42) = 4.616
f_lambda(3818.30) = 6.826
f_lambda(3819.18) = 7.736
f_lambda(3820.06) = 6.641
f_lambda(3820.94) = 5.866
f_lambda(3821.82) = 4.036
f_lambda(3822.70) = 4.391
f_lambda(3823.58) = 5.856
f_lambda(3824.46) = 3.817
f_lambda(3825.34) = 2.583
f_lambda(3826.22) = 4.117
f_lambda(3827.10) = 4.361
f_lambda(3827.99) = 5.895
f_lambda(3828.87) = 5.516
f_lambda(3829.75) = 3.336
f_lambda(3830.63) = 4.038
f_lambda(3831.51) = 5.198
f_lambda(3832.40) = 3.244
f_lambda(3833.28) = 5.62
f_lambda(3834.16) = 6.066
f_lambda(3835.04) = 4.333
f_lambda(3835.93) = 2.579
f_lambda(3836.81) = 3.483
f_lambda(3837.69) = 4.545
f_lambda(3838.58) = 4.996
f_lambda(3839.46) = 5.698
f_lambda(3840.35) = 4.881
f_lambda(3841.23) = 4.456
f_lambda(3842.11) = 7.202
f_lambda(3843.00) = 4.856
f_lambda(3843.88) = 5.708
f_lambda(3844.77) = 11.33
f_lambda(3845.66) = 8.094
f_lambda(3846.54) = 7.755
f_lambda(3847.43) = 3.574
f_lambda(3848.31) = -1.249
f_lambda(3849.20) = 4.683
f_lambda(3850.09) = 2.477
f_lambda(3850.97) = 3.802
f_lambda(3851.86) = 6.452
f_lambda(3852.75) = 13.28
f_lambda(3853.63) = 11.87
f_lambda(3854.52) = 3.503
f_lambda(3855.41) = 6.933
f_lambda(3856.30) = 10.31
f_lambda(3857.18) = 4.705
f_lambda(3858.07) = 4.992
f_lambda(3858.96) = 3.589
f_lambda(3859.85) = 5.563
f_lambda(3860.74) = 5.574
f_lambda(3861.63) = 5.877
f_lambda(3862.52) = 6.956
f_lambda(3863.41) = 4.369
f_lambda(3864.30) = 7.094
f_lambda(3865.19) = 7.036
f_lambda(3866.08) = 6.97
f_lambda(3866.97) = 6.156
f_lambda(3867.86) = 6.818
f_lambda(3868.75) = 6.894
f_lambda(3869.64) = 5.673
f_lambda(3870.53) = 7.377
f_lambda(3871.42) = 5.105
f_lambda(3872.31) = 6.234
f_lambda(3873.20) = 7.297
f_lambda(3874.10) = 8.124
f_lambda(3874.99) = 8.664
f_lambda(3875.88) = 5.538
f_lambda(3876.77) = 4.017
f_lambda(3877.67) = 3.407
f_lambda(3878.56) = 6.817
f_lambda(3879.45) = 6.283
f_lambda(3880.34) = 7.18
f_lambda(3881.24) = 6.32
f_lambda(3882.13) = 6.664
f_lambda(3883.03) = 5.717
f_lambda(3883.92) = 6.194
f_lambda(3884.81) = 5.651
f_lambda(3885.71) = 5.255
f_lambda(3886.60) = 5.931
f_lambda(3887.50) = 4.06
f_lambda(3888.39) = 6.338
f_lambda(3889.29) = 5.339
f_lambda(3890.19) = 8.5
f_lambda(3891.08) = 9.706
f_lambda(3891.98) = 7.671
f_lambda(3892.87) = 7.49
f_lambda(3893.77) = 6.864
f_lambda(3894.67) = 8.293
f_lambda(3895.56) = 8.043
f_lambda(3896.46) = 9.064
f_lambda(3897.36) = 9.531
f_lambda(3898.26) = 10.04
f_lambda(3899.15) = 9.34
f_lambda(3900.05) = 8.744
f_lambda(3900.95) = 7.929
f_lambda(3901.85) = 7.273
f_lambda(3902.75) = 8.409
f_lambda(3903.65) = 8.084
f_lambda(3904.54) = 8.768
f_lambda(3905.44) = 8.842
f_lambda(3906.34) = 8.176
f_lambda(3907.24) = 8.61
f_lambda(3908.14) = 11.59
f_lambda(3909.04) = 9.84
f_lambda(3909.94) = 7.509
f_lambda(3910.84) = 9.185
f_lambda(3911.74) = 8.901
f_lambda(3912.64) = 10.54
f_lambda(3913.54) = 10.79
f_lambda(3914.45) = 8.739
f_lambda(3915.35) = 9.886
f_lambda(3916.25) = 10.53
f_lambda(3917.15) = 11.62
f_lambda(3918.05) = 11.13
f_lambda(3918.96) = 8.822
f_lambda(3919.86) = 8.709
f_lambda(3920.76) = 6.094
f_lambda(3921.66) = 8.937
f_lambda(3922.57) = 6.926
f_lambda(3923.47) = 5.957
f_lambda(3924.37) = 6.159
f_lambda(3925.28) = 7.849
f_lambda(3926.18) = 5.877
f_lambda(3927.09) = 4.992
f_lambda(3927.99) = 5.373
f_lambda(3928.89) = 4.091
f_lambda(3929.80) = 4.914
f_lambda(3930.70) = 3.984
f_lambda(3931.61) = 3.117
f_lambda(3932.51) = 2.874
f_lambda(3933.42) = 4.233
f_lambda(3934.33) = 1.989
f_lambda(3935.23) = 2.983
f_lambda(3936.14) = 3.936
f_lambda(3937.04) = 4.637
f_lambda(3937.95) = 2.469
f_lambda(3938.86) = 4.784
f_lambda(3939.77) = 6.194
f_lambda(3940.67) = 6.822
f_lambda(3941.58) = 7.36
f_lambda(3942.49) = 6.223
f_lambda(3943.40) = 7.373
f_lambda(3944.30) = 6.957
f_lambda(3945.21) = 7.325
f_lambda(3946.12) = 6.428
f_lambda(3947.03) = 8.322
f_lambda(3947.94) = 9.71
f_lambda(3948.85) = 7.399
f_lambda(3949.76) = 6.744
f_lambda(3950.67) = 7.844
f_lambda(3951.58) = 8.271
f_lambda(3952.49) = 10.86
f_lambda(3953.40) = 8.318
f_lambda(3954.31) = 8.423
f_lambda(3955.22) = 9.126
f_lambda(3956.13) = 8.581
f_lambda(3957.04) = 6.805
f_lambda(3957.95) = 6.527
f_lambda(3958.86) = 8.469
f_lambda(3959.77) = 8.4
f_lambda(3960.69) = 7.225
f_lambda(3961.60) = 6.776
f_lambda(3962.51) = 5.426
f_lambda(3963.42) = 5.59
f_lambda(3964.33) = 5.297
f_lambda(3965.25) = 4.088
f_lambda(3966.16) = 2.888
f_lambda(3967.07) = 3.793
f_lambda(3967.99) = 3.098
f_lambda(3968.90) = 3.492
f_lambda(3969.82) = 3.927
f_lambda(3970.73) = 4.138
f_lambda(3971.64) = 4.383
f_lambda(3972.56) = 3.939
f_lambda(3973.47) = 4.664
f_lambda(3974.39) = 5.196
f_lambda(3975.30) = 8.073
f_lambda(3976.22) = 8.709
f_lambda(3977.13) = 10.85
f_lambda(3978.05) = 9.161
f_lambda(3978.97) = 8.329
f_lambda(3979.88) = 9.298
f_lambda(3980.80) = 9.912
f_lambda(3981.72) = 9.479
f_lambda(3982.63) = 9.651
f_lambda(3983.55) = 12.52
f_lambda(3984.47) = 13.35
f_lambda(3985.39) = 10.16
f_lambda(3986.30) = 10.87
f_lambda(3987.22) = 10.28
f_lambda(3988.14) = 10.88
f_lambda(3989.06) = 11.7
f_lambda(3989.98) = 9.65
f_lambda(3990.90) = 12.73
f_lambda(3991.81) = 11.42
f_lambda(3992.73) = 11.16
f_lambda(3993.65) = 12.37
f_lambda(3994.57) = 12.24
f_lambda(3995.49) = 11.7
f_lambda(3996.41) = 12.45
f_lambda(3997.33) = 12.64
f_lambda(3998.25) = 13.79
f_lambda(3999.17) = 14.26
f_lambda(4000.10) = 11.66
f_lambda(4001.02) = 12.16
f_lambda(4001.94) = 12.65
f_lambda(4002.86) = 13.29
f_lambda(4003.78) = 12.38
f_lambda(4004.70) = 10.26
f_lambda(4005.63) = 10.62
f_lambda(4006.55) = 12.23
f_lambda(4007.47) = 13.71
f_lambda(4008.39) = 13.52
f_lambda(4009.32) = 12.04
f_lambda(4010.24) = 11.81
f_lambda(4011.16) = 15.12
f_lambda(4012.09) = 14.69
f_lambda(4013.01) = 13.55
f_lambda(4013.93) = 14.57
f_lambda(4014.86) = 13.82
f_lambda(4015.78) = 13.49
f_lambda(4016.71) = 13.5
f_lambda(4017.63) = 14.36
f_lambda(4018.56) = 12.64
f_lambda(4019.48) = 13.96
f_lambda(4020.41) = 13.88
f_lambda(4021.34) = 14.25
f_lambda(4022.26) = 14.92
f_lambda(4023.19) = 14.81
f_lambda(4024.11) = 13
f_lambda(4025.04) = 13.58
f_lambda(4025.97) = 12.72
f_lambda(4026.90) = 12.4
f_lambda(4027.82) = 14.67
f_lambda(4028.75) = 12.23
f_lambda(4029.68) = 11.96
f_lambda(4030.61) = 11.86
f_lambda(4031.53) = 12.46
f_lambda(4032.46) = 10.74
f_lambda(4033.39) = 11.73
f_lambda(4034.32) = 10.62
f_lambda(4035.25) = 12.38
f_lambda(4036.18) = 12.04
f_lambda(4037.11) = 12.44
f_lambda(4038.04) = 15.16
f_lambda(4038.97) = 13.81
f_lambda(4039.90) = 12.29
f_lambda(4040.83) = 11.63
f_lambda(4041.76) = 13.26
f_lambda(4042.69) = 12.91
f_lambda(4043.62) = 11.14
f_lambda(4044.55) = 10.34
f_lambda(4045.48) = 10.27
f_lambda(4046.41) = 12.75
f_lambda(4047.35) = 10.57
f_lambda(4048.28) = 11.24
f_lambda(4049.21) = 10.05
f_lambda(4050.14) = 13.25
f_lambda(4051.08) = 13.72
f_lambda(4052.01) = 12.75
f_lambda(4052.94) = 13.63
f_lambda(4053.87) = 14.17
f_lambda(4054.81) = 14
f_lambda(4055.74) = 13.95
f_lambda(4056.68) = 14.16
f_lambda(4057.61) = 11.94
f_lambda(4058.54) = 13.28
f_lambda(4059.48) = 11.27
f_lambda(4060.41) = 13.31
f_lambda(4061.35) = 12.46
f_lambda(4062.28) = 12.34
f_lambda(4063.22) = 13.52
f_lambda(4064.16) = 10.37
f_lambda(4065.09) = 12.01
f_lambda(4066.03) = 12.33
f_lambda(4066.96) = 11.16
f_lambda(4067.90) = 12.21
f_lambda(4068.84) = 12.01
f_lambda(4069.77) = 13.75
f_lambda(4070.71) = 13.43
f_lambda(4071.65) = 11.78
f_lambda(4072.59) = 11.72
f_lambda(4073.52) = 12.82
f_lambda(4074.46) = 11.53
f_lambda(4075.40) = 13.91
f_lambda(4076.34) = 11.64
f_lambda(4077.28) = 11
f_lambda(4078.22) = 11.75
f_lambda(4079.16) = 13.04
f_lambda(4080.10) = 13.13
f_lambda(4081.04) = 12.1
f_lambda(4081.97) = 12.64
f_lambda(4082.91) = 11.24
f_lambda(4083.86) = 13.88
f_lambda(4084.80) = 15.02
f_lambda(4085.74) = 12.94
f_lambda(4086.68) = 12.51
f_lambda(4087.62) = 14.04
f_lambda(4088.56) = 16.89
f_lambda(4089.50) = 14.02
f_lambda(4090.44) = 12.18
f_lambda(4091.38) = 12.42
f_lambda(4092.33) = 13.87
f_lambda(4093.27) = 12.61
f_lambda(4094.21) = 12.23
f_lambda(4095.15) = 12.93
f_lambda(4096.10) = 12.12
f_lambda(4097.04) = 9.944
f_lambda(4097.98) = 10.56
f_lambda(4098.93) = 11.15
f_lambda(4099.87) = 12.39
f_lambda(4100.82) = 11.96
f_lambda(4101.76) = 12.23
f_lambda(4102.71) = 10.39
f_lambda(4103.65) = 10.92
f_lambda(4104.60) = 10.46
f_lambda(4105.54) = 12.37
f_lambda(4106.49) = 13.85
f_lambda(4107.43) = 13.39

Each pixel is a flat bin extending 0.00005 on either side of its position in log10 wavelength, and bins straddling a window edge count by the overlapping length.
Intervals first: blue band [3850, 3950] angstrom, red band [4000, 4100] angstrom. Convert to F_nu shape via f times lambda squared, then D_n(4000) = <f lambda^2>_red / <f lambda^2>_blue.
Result 1.97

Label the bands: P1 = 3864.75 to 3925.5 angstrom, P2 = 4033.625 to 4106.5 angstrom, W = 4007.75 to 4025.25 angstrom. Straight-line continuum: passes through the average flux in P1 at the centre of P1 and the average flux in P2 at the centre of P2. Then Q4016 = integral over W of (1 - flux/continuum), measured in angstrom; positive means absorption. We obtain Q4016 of -4.5 angstrom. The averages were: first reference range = 7.68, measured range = 13.8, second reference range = 12.4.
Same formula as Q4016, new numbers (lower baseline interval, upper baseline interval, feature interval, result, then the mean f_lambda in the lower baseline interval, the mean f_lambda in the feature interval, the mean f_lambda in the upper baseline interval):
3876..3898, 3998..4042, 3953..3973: 8.5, 6.69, 5.84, 13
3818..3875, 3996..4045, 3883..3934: 3.7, 5.7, 7.6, 12.9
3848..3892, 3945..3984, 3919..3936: 3.6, 6.2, 5.34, 7.15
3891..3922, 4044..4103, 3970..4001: 1.8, 8.96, 10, 12.5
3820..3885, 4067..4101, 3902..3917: -3.8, 5.69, 9.28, 12.6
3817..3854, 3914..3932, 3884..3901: -2.5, 5.34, 7.53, 7.2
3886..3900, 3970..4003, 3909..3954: 8.9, 7.75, 6.99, 10.2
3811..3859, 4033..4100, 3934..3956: 5.4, 5.59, 6.75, 12.5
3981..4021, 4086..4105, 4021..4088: -1.3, 12.4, 12.6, 12.3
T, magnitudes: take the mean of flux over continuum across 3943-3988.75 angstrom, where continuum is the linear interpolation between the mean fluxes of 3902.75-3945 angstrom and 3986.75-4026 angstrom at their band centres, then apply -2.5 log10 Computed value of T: 0.30 mag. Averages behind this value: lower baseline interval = 7.04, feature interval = 7.56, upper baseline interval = 12.8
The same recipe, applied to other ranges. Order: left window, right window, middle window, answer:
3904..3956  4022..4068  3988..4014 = -0.18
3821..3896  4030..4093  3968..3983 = 0.37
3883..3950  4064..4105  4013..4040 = -0.24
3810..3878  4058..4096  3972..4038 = -0.12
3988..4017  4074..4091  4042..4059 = 0.03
